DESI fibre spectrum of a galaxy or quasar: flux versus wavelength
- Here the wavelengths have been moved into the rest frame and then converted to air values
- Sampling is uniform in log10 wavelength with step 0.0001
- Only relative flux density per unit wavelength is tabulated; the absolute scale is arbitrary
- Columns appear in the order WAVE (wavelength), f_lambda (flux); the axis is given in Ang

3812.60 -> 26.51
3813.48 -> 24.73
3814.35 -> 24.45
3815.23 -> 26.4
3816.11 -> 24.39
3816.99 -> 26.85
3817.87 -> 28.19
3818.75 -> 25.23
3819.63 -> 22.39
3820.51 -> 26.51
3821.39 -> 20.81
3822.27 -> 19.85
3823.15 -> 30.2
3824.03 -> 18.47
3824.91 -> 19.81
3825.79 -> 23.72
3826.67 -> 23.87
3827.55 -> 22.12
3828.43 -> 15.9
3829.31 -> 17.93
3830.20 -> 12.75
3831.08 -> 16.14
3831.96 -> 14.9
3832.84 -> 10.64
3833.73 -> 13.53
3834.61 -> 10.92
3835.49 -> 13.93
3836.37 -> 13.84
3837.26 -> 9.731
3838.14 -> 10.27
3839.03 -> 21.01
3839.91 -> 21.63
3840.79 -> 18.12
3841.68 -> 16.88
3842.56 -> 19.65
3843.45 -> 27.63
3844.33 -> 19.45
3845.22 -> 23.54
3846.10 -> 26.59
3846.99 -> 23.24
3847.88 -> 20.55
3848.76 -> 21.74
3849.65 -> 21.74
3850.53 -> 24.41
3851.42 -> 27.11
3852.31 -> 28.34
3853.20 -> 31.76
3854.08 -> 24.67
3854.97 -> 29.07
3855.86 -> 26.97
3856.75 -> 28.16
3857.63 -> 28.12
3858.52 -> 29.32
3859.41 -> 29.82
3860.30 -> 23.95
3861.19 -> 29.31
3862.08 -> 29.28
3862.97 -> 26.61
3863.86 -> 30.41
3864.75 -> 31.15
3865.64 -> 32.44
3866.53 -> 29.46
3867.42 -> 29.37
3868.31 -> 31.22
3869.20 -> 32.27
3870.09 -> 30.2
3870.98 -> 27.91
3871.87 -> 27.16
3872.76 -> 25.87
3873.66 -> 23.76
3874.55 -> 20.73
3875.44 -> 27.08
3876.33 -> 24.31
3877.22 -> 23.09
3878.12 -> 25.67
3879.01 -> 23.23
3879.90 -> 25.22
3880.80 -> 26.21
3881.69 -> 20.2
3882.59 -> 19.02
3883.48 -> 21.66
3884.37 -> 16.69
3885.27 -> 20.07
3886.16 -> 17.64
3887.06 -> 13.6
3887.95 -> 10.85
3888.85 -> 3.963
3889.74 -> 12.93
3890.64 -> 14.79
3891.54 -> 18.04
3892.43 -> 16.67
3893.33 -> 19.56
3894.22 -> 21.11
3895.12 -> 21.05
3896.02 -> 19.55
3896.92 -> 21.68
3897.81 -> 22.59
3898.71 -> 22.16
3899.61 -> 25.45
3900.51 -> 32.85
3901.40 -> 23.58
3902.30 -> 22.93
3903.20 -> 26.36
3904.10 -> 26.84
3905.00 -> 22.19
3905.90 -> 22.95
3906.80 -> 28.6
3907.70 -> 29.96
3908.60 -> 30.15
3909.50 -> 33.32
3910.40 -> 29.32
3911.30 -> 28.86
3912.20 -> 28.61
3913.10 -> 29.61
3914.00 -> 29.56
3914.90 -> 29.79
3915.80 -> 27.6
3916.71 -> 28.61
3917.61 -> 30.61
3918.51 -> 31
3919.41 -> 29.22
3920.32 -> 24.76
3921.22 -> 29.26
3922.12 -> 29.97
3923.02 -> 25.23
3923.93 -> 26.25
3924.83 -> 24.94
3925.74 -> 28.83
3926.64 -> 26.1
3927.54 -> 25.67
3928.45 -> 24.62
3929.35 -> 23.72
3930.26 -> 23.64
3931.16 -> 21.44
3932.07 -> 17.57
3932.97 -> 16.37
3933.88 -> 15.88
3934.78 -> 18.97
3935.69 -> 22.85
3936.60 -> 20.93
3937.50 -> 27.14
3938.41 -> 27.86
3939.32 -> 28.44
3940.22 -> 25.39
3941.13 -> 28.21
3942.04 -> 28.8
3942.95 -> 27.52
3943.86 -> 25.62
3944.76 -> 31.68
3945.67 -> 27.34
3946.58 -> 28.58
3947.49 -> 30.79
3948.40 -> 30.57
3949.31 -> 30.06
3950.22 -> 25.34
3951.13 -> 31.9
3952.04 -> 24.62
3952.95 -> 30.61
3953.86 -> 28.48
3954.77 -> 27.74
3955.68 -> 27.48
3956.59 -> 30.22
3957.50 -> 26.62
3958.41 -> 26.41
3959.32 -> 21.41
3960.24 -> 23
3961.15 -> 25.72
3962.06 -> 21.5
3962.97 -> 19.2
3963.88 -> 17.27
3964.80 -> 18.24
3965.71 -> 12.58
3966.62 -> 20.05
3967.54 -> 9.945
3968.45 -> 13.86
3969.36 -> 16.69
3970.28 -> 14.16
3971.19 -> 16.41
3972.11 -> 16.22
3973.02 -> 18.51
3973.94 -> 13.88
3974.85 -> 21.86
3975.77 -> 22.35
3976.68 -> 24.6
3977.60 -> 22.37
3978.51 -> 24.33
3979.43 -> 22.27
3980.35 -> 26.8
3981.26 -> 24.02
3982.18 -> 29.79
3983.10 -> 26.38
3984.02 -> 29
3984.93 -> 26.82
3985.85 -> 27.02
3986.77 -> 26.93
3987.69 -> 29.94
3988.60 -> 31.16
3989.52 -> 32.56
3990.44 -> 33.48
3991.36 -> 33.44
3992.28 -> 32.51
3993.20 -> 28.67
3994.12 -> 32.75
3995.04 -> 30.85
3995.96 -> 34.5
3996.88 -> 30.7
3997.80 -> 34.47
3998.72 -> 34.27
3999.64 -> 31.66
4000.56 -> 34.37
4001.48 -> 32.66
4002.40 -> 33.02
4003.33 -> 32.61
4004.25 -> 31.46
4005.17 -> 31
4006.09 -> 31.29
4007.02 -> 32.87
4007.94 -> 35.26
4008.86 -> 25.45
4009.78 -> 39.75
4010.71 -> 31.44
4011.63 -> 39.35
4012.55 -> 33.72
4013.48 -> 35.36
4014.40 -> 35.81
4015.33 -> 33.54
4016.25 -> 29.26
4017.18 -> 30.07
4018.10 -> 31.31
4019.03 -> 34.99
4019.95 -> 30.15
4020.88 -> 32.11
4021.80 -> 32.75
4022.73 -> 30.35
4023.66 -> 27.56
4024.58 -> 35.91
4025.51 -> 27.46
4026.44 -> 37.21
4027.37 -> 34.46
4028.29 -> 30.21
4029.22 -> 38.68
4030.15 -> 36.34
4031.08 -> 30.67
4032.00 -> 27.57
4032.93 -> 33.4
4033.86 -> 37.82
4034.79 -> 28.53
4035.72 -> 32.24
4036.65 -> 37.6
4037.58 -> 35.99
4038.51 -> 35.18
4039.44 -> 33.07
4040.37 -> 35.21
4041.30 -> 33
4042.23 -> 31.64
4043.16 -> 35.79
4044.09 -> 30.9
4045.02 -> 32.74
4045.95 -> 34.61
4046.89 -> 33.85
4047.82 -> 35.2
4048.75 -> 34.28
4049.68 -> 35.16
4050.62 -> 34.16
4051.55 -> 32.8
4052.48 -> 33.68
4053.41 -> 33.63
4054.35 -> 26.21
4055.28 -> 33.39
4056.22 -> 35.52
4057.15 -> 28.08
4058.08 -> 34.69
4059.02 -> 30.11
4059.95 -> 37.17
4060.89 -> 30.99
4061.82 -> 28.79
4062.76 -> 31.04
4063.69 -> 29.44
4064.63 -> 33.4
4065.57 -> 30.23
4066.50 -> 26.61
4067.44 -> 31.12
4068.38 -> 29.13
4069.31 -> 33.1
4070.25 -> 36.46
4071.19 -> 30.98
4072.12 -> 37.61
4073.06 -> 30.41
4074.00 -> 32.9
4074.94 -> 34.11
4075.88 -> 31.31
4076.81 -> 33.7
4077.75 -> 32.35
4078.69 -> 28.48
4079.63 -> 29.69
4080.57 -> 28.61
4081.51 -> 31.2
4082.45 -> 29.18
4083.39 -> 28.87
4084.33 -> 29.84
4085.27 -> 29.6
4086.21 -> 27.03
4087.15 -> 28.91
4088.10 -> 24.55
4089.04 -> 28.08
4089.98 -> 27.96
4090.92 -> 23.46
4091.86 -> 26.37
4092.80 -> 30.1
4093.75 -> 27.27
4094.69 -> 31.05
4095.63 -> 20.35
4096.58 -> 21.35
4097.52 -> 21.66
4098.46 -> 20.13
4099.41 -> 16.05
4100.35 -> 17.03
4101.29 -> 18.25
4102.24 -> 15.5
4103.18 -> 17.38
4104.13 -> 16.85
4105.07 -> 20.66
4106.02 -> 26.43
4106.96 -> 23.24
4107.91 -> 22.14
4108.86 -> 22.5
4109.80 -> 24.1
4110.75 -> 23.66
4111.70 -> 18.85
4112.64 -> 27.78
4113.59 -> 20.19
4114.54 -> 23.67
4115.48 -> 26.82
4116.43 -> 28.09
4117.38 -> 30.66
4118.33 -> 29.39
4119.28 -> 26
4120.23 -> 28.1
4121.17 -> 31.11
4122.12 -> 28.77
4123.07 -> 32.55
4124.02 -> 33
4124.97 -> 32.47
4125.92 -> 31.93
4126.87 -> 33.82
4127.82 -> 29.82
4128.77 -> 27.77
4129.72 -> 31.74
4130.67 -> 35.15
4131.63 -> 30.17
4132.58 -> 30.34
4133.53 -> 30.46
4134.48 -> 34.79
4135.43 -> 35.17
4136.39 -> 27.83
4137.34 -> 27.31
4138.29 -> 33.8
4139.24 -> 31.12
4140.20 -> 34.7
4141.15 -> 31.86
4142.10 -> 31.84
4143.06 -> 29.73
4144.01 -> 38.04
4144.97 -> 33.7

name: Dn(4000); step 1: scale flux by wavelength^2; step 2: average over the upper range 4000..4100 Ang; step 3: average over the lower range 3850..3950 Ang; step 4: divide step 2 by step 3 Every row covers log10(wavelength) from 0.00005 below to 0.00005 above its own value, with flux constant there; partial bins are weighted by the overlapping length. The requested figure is 1.34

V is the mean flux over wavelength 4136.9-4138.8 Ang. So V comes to 30.7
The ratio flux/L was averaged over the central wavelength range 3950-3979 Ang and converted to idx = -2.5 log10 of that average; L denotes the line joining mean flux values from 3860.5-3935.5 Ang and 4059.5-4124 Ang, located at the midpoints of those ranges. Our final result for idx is 0.18 mag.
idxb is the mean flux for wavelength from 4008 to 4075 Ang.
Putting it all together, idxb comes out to 32.8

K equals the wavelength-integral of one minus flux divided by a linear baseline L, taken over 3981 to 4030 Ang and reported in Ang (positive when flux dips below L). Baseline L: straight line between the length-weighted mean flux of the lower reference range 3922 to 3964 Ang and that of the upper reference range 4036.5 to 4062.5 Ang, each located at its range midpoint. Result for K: -3.1 Ang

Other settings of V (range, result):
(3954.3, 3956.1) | 27.6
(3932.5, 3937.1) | 19.1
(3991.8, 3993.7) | 30.6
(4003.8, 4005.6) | 31.3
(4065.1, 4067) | 28.5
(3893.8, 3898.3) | 21.2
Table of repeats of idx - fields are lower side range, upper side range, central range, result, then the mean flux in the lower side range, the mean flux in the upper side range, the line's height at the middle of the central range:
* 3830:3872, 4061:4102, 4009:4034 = -0.219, 23.5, 28.3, 27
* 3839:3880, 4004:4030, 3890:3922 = 0.098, 26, 32.9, 28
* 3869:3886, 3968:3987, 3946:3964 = -0.180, 24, 22.1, 22.5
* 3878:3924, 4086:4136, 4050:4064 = -0.243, 23.8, 26.2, 25.6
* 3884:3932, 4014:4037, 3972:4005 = 0.058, 24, 32.6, 29.9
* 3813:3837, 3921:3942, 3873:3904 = 0.093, 20.2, 24.4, 22.7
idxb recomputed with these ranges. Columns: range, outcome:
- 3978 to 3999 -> 29.6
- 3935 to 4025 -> 27.6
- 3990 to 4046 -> 33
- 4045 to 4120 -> 28.2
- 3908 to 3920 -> 29.7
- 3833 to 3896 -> 22.6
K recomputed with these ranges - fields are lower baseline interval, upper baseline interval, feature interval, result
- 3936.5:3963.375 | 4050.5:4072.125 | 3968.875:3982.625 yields 3.55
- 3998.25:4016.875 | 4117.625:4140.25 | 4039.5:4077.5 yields -0.34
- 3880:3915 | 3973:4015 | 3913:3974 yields 3.42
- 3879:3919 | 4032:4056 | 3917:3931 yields -1.01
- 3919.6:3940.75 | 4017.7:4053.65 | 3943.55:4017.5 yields 3.28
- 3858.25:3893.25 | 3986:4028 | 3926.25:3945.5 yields 2.35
